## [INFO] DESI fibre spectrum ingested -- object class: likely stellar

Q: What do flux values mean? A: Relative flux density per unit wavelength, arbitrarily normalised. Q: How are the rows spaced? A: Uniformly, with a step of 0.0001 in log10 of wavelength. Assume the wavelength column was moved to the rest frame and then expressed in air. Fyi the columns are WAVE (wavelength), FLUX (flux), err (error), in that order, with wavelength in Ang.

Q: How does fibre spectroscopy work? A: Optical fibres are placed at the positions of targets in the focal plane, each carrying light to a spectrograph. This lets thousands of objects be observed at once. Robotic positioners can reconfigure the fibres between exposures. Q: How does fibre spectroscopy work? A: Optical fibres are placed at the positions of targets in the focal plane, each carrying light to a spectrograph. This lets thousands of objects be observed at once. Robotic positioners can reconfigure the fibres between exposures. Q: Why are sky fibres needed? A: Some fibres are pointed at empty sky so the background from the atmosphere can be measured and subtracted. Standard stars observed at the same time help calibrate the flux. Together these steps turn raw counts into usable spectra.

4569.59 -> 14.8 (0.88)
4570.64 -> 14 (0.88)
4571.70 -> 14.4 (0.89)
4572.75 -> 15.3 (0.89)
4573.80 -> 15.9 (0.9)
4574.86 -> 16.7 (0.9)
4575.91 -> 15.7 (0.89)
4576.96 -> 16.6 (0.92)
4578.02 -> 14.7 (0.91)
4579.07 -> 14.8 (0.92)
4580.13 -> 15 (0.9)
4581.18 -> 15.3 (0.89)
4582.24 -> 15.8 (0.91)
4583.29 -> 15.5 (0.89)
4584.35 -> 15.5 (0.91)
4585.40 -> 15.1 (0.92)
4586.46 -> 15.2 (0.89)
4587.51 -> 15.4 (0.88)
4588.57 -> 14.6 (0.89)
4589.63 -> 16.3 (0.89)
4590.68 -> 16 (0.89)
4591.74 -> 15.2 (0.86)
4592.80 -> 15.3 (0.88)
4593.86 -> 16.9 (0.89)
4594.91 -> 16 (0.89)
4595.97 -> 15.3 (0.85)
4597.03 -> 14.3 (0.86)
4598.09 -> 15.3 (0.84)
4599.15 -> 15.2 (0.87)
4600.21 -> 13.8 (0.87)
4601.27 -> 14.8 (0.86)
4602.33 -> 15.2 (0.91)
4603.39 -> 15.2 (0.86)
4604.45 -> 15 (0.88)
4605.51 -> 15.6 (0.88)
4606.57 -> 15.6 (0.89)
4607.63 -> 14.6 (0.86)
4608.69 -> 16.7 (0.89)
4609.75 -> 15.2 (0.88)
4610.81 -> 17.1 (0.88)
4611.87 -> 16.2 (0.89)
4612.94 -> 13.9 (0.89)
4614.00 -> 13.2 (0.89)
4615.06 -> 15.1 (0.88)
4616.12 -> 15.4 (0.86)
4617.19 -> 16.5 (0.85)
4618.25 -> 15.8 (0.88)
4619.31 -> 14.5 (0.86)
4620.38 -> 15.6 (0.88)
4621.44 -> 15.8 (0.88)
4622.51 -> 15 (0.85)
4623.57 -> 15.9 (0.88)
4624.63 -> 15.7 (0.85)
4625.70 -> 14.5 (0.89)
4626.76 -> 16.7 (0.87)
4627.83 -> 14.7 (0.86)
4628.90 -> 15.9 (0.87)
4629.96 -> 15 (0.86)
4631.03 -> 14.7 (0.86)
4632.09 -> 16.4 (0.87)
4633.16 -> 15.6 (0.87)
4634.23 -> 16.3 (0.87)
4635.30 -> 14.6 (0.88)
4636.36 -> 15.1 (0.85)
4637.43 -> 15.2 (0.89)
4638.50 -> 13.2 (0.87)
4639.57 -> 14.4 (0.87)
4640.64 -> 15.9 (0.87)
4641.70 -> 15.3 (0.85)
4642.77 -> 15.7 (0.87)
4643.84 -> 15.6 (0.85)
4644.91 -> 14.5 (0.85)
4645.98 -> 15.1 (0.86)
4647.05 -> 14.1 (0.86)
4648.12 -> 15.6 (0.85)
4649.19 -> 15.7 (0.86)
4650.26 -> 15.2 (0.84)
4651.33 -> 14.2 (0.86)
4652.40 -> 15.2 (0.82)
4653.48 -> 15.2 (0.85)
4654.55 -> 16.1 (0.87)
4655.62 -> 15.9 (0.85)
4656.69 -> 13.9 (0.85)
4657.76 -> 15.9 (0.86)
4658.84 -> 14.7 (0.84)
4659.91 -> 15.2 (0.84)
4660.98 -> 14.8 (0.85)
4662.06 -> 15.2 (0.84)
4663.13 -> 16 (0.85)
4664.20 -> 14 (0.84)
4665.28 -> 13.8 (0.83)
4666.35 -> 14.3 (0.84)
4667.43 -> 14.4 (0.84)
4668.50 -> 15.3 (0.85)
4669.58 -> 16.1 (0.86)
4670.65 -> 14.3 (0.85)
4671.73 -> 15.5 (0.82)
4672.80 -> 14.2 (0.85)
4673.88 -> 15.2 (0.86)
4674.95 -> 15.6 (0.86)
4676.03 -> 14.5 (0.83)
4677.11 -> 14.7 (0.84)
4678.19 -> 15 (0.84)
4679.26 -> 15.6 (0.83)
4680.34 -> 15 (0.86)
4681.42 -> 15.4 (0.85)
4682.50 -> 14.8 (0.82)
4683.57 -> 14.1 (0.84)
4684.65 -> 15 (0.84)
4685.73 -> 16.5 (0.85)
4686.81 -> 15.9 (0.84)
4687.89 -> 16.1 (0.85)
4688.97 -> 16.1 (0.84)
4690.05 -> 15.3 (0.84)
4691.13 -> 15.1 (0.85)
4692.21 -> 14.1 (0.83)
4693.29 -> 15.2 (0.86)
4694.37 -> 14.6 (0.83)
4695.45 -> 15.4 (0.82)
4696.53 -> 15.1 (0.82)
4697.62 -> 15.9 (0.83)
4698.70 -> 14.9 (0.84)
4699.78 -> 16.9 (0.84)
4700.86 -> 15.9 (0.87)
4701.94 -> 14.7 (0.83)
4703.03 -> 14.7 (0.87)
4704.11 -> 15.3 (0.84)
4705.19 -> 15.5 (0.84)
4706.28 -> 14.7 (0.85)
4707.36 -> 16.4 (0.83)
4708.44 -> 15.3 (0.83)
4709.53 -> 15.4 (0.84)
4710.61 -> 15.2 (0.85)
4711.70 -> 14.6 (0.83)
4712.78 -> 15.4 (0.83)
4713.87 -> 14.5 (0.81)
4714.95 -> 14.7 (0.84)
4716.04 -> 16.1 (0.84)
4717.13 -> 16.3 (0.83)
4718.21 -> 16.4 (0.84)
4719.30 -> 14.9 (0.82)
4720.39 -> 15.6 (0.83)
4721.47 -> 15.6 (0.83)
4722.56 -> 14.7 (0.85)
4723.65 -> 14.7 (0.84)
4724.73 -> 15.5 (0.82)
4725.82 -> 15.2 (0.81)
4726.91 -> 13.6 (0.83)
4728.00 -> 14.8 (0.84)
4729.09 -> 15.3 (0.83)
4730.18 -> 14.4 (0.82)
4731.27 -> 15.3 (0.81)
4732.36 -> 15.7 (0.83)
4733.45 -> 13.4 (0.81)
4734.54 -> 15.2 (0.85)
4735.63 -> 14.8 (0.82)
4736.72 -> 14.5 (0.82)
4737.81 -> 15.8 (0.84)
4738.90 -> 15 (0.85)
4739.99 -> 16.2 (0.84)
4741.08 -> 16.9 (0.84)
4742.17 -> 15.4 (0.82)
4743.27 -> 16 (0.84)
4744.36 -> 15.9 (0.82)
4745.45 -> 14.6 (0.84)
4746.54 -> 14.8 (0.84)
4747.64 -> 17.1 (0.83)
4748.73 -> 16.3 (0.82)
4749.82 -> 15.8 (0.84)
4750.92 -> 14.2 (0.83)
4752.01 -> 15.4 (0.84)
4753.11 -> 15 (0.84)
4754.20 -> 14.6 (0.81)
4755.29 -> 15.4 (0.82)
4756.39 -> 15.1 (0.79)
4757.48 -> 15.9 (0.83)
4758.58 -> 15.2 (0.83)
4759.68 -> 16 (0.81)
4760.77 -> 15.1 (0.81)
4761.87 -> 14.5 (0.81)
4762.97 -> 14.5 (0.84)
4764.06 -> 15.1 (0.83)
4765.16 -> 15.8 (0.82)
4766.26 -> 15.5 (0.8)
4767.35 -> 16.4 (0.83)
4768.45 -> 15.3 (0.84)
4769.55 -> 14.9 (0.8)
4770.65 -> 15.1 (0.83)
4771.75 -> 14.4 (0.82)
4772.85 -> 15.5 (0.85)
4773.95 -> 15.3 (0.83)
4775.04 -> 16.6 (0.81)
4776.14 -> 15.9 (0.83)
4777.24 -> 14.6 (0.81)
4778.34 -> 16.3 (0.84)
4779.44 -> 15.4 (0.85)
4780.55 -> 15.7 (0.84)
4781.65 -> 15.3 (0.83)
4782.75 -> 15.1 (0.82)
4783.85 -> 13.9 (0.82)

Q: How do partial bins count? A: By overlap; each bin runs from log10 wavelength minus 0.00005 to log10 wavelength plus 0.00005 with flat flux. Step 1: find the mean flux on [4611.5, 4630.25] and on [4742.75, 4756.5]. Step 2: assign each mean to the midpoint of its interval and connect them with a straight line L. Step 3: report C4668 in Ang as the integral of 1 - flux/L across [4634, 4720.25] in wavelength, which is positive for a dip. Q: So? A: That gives 1.0 Ang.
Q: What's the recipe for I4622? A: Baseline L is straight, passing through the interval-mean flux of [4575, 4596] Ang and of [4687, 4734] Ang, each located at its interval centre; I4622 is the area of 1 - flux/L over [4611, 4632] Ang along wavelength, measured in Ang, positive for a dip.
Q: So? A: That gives 0.2 Ang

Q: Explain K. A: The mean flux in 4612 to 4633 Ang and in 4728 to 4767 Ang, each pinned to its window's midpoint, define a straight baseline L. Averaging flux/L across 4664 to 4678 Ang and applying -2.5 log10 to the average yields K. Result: 0.04 mag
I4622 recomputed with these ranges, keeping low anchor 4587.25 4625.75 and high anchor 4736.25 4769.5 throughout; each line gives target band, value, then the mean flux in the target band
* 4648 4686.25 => 0.8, 15.1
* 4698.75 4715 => 0.1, 15.3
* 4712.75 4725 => 0.0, 15.4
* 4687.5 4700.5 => 0.0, 15.4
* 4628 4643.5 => 0.1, 15.2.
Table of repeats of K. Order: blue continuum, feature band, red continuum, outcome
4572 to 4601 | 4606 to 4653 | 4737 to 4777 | 0.011 mag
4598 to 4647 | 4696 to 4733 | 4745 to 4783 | 0.005 mag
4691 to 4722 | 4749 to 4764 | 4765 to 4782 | 0.021 mag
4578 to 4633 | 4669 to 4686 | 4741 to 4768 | 0.023 mag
